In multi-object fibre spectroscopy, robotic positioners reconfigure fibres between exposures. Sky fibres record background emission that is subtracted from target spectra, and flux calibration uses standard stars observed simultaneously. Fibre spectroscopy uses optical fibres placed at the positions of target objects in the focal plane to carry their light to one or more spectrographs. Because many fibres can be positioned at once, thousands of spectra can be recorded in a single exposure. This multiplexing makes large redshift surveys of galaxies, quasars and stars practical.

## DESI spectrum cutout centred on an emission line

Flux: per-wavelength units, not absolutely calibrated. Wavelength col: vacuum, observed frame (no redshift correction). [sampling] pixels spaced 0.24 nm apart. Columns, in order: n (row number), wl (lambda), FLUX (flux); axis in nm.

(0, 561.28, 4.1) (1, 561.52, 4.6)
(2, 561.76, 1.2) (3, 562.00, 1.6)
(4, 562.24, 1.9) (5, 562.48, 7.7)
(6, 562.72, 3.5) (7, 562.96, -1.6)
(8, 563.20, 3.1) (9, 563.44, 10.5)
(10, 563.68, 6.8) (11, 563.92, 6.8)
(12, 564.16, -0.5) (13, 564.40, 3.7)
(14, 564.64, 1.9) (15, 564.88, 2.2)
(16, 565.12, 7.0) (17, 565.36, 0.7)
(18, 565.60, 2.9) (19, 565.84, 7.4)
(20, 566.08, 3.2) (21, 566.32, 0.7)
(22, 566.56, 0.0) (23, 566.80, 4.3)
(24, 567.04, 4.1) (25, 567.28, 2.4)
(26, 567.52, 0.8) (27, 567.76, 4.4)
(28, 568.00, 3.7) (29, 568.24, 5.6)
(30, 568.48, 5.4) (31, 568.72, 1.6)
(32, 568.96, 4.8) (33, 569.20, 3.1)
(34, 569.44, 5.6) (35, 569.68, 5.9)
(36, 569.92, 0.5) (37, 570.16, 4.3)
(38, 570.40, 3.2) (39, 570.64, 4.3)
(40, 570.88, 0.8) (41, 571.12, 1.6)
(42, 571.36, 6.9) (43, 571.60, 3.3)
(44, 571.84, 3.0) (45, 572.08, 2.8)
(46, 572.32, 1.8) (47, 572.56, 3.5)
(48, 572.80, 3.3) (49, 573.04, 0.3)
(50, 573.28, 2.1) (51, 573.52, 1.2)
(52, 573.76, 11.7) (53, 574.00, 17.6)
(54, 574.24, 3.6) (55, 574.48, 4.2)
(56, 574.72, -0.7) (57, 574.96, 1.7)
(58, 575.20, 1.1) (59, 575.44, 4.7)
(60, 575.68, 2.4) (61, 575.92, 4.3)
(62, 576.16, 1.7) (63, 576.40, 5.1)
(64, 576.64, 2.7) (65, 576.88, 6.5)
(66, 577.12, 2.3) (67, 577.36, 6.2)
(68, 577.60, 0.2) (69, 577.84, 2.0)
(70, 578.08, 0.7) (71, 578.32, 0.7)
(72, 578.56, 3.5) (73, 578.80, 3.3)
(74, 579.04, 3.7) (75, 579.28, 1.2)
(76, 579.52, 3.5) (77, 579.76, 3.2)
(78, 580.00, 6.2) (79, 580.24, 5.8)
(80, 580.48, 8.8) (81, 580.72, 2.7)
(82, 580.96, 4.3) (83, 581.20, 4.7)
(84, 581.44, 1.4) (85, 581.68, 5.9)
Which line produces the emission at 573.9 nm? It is [O III]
